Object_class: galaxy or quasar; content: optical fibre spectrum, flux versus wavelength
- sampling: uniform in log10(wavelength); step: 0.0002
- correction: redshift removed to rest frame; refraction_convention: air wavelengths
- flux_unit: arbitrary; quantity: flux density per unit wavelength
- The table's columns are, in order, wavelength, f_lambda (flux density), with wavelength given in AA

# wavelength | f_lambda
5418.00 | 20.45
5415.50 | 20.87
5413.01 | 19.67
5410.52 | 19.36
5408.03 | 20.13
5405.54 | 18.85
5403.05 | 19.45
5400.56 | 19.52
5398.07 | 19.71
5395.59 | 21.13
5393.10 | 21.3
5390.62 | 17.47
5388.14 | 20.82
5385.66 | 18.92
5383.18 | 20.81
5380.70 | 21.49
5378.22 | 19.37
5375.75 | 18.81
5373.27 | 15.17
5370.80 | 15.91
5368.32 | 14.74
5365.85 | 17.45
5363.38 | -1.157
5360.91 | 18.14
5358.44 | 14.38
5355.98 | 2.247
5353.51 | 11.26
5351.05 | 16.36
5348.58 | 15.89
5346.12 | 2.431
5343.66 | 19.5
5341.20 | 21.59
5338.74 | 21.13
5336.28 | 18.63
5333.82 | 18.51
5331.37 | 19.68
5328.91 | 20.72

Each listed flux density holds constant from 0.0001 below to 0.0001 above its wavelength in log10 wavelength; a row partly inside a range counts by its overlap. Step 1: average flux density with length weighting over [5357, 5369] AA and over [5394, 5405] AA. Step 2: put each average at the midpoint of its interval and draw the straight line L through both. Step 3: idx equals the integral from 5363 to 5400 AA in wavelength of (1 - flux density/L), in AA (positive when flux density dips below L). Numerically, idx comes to -3.7 AA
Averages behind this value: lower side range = 12.4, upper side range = 19.9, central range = 17.9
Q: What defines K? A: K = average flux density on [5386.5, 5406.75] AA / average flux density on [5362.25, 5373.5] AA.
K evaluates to 1.6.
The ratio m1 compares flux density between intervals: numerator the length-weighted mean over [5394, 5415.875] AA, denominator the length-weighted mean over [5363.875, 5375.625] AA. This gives 1.32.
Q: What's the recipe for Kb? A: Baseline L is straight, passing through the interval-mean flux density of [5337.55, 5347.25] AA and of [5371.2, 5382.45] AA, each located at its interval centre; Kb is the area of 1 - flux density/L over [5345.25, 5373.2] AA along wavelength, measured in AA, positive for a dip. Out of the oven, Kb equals 9.0 AA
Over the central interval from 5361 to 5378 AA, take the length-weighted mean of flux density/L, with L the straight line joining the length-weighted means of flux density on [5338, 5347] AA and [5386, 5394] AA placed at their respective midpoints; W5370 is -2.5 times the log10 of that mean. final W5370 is 0.28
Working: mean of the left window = 16.4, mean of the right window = 19.7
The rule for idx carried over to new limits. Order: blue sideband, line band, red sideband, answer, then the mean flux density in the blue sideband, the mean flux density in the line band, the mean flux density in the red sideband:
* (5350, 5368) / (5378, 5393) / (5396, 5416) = -3.7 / 11.4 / 20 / 19.7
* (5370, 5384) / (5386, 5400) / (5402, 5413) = -0.7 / 18.6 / 20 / 19.5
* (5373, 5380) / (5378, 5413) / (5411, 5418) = -1.1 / 18.4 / 19.9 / 20.2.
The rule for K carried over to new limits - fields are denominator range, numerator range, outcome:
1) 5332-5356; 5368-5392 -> 1.19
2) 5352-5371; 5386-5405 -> 1.73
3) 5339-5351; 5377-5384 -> 1.32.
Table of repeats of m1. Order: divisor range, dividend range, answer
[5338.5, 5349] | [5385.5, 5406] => 1.26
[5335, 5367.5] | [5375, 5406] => 1.45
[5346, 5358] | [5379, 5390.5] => 1.90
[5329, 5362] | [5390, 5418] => 1.28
